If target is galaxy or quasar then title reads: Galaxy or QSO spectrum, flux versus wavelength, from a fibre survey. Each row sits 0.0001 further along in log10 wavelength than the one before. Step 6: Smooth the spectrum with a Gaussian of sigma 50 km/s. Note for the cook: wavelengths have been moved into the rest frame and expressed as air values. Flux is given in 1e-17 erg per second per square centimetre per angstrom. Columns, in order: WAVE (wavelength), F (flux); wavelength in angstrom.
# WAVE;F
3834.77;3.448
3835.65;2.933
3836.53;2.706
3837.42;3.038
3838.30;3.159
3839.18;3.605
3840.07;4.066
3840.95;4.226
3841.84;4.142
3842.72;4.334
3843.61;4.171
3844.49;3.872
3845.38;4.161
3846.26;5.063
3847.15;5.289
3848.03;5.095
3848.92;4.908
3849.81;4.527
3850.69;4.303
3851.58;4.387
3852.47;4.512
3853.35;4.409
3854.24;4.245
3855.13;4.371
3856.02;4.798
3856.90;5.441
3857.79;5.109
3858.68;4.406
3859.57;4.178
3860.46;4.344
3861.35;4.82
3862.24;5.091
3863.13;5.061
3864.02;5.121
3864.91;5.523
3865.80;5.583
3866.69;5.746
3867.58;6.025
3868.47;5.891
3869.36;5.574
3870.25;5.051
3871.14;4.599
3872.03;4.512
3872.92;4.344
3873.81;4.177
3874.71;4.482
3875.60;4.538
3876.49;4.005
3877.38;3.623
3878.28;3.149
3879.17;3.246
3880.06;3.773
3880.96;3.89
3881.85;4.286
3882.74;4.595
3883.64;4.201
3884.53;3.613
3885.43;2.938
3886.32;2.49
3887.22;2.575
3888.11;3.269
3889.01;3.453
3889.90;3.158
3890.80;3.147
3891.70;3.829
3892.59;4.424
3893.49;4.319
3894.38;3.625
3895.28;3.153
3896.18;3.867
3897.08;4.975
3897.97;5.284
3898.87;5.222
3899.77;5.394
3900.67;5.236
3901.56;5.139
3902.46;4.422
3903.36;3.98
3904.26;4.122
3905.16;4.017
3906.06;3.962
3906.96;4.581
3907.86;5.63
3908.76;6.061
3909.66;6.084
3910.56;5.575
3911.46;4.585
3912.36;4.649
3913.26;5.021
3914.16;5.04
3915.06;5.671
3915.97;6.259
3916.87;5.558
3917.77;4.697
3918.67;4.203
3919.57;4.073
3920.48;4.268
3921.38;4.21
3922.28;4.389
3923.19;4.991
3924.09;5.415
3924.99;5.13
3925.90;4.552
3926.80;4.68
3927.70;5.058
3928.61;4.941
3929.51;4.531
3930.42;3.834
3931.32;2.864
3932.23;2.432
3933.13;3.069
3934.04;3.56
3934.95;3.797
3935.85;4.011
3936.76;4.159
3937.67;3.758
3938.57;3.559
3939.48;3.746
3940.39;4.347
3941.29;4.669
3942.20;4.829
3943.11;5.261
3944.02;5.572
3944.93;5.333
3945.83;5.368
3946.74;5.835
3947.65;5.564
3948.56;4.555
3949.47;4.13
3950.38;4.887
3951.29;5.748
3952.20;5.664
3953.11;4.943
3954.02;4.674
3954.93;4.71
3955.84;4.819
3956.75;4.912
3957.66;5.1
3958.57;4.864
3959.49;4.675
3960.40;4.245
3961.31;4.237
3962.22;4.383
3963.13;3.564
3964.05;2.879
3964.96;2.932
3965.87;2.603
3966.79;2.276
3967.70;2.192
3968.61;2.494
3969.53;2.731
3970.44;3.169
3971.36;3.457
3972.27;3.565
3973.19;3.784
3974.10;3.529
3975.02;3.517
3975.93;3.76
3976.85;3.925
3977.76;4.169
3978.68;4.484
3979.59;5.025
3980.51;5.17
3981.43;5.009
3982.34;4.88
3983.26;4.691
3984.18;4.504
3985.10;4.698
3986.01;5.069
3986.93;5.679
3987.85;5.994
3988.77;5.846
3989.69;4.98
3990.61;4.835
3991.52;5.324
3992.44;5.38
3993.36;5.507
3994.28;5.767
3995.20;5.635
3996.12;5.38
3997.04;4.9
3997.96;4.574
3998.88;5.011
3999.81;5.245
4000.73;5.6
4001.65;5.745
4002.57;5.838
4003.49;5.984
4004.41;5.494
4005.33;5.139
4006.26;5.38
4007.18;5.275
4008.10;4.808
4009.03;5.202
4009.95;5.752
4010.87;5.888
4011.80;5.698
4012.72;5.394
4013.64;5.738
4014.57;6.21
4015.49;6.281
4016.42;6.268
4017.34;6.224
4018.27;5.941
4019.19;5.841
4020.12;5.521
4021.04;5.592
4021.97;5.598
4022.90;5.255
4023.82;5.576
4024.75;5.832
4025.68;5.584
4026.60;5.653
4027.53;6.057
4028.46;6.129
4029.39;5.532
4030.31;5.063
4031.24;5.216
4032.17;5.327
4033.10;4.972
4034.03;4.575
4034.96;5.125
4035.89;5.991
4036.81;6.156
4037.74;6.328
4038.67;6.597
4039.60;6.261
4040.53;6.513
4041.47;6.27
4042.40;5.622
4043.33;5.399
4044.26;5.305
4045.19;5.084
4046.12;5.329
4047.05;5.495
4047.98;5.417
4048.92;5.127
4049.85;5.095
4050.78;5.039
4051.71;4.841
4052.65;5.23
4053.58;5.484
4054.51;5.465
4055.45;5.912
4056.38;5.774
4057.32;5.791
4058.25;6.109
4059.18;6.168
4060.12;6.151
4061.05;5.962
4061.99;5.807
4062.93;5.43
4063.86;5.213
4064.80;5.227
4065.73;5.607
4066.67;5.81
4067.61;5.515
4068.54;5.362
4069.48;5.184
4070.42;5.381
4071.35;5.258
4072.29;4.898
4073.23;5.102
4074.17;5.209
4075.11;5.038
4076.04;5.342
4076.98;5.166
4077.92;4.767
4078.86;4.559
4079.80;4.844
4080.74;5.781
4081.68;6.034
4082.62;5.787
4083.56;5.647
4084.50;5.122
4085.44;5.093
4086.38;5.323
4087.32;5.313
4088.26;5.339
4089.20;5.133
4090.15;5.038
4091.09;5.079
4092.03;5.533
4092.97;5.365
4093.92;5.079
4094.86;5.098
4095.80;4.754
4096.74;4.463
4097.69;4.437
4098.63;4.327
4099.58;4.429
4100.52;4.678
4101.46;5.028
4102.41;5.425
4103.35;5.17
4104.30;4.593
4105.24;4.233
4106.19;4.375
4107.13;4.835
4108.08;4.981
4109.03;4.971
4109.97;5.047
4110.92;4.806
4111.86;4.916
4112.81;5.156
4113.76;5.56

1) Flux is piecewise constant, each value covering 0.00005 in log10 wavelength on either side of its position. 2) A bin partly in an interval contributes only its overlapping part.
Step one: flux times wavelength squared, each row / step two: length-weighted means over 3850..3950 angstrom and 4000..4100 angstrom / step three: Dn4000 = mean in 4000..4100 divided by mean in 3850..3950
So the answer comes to 1.31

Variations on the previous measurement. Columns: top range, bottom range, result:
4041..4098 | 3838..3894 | 1.37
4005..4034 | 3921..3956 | 1.28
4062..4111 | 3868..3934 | 1.28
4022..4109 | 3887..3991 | 1.29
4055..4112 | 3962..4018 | 1.14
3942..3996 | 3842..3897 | 1.10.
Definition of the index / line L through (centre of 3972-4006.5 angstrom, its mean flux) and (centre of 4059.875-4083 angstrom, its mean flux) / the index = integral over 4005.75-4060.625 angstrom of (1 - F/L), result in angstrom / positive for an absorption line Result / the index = -4.75 angstrom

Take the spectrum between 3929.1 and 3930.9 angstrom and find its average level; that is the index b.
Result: 4.15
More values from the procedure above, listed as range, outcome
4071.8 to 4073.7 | 4.99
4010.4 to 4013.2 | 5.67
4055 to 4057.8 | 5.83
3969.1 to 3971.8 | 3.12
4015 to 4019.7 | 6.11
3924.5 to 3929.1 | 4.88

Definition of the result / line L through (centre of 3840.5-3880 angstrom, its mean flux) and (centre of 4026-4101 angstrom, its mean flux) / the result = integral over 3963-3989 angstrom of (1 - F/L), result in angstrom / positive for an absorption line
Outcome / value 5.6 angstrom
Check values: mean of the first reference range 4.64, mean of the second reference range 5.39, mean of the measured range 3.98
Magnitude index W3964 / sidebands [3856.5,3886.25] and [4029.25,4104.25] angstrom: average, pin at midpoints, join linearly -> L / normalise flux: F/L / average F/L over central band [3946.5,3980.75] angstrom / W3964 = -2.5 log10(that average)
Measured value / 0.19 mag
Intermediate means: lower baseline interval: 4.54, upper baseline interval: 5.36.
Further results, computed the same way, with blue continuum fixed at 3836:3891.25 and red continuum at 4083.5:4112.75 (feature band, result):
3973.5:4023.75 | -0.13 mag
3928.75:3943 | 0.16 mag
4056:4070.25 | -0.17 mag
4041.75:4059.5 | -0.14 mag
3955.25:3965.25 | 0.07 mag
